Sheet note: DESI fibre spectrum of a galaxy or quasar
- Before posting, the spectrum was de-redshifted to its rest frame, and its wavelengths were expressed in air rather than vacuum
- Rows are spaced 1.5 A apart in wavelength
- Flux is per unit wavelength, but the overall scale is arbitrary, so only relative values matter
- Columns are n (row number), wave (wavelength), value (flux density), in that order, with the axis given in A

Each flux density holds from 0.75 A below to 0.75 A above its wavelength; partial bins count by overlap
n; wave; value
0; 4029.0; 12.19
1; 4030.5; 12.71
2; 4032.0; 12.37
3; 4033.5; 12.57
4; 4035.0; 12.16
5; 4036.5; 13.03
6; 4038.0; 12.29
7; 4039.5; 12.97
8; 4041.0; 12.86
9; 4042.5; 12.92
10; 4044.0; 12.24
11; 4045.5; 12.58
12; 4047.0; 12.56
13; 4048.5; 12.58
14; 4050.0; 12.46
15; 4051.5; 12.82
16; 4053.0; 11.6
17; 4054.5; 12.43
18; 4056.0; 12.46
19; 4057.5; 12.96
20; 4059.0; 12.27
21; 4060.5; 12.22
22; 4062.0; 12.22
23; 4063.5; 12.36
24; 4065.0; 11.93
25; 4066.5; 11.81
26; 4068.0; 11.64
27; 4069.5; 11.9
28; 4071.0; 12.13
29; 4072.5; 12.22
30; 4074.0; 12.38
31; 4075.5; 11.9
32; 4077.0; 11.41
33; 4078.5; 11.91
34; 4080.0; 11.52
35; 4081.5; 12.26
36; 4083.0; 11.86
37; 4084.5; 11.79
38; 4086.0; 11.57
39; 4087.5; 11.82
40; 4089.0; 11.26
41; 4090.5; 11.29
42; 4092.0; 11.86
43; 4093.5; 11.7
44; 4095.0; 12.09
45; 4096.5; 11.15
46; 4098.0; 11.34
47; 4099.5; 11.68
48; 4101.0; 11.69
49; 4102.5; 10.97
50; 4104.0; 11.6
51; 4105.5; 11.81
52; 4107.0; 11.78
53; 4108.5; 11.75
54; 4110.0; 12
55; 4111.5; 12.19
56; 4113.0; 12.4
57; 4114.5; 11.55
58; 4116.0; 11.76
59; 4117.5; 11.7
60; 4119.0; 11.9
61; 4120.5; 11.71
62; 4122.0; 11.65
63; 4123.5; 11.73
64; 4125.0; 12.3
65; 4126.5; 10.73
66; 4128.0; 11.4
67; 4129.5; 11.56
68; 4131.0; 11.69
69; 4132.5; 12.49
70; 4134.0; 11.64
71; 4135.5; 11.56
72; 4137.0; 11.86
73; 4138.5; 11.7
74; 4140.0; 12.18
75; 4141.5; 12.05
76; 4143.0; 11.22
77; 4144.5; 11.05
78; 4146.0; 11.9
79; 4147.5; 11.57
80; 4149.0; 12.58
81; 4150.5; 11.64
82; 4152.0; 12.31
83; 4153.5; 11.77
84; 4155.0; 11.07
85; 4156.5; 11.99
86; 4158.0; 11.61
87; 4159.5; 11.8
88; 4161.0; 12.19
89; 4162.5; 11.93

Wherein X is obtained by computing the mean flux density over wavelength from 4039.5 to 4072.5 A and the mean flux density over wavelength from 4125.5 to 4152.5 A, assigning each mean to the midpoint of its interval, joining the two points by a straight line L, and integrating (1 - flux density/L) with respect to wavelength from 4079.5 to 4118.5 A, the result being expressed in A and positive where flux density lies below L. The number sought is 1.0 A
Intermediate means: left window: 12.3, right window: 11.7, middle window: 11.7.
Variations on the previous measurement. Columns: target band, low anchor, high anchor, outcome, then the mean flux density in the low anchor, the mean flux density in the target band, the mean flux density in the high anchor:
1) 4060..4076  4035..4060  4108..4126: 0.4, 12.5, 12.1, 11.9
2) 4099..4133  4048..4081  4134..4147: 0.3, 12.1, 11.7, 11.7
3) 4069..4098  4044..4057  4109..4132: 0.8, 12.4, 11.8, 11.8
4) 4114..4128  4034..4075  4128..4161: 0.3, 12.4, 11.7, 11.8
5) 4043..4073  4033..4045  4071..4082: 0.0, 12.6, 12.3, 11.9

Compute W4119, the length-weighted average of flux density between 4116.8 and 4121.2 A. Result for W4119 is 11.8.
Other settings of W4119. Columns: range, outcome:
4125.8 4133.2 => 11.6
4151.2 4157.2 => 11.8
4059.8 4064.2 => 12.3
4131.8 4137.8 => 11.9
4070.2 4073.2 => 12.2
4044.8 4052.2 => 12.6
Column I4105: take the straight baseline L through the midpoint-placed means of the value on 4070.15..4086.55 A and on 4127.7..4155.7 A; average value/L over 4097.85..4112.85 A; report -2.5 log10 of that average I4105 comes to 0.01 mag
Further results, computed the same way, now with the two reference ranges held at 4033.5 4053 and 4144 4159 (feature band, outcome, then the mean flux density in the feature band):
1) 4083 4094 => 0.06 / 11.6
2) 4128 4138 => 0.01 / 11.8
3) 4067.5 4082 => 0.04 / 11.9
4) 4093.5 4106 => 0.06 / 11.5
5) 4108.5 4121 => 0.01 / 11.9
